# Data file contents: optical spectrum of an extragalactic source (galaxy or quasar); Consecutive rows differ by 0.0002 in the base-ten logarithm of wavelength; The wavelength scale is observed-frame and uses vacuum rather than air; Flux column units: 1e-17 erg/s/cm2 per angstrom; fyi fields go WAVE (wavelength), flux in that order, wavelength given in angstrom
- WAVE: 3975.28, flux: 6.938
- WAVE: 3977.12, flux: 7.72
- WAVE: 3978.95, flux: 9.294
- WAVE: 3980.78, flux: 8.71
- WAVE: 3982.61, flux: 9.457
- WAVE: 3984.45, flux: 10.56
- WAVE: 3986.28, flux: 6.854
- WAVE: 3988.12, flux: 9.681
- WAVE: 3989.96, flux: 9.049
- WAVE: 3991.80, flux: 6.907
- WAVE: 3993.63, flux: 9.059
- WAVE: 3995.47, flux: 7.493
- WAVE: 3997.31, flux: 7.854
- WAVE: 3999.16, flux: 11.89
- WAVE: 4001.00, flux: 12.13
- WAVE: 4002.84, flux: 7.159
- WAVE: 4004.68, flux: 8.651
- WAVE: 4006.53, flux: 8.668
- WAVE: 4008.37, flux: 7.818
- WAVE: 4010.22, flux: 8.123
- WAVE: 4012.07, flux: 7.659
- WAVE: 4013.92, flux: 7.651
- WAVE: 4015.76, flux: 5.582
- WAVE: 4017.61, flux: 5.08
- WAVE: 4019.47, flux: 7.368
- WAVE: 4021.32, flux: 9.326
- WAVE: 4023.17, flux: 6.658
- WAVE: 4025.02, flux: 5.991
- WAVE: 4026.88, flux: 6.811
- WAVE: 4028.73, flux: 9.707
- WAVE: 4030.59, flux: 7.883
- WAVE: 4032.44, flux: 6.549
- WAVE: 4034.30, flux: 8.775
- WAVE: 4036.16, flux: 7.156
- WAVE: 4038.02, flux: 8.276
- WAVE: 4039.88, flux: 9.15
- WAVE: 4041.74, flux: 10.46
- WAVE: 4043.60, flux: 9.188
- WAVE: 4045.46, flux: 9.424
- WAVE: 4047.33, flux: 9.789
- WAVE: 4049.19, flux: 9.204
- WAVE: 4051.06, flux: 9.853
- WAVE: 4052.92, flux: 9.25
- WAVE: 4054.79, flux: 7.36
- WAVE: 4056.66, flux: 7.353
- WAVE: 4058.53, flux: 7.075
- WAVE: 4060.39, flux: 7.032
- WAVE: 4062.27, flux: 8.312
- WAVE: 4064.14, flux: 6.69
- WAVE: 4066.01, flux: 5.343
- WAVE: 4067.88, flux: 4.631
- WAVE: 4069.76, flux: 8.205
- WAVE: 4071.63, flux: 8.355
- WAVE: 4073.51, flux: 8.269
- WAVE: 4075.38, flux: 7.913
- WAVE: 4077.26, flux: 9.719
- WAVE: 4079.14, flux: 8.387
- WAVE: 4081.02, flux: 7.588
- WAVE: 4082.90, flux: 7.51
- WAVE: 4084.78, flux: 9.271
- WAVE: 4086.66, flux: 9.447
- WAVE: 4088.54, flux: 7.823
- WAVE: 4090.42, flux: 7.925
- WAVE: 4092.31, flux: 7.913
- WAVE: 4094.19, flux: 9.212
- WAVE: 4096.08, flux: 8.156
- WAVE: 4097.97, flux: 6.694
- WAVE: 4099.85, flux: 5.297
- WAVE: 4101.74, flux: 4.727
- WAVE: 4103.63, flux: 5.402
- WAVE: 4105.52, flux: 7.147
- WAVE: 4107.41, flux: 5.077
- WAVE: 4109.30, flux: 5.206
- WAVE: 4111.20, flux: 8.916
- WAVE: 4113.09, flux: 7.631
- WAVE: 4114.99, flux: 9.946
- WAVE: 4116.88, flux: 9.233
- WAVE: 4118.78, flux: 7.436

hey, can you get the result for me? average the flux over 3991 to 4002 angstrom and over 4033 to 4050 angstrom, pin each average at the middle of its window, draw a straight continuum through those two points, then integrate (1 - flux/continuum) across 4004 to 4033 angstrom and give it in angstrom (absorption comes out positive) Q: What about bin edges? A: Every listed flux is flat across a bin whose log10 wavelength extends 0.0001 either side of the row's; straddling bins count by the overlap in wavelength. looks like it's 5.2 angstrom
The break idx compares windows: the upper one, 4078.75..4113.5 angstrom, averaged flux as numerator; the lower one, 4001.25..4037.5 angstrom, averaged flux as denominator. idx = 0.96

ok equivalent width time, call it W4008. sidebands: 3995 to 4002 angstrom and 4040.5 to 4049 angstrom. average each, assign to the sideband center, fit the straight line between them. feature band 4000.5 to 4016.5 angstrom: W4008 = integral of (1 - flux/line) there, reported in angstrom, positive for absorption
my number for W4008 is 2.9 angstrom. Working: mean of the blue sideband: 9.96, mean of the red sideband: 9.65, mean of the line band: 8.09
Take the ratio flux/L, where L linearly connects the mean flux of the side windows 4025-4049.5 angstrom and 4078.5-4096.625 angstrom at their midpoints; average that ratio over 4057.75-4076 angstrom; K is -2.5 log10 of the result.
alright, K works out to 0.17 mag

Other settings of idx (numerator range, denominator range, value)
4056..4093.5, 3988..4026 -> 0.96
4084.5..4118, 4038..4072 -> 0.92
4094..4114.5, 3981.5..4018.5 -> 0.80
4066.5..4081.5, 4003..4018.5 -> 1.06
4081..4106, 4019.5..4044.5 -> 0.92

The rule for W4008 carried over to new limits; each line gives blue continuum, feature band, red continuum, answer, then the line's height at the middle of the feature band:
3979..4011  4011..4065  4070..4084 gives 3.6 angstrom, 8.54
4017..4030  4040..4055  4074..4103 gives -3.8 angstrom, 7.52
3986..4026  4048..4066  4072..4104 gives -0.1 angstrom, 7.87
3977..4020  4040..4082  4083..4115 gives -2.4 angstrom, 7.72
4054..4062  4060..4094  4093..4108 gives -4.5 angstrom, 6.95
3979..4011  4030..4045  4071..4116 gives -0.3 angstrom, 8.33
